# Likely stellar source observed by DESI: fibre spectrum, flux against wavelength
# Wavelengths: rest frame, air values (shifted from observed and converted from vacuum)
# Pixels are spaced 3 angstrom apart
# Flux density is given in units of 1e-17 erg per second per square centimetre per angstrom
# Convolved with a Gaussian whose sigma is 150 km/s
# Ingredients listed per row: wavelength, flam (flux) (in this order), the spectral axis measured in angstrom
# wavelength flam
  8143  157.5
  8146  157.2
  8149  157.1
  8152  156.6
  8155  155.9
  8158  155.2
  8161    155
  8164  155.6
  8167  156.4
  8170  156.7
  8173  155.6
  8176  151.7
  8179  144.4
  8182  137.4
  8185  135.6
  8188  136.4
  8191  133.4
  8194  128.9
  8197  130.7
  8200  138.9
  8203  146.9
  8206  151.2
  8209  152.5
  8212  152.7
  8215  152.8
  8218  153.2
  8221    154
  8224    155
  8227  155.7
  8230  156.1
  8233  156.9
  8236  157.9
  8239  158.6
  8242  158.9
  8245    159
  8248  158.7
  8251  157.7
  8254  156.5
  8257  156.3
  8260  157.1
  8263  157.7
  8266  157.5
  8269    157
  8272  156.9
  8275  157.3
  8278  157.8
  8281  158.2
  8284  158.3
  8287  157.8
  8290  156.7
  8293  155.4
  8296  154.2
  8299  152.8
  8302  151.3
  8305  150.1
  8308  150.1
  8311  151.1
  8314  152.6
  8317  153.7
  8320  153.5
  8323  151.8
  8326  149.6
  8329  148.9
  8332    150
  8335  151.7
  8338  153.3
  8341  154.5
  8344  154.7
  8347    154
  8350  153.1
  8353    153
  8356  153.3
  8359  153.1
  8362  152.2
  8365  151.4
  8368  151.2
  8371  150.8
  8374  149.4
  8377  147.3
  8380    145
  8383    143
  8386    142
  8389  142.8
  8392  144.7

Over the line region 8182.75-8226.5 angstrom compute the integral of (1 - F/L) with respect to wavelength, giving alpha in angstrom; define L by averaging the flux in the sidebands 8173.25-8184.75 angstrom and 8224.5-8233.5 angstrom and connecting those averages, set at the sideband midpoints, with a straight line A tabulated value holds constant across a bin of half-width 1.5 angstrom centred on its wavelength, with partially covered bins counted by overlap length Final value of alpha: 1.8 angstrom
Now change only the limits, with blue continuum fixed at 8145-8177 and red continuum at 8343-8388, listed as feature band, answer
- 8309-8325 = -0.10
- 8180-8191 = 1.32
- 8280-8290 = -0.36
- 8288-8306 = -0.19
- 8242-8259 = -0.49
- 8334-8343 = -0.15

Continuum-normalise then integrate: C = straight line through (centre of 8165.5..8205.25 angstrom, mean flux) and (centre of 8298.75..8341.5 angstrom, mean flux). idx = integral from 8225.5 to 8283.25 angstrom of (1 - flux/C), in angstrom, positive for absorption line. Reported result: -4.02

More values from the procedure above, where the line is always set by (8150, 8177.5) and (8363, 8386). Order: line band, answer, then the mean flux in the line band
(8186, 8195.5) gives 1.3 angstrom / 133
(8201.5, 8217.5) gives 0.3 angstrom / 151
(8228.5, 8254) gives -0.9 angstrom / 158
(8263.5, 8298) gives -1.3 angstrom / 157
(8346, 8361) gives -0.5 angstrom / 153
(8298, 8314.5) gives -0.1 angstrom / 151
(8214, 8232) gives -0.1 angstrom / 155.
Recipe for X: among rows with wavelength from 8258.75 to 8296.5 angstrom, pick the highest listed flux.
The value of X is 158.3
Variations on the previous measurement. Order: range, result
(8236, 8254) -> 159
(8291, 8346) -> 155.4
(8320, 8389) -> 154.7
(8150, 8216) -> 156.7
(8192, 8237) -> 157.9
